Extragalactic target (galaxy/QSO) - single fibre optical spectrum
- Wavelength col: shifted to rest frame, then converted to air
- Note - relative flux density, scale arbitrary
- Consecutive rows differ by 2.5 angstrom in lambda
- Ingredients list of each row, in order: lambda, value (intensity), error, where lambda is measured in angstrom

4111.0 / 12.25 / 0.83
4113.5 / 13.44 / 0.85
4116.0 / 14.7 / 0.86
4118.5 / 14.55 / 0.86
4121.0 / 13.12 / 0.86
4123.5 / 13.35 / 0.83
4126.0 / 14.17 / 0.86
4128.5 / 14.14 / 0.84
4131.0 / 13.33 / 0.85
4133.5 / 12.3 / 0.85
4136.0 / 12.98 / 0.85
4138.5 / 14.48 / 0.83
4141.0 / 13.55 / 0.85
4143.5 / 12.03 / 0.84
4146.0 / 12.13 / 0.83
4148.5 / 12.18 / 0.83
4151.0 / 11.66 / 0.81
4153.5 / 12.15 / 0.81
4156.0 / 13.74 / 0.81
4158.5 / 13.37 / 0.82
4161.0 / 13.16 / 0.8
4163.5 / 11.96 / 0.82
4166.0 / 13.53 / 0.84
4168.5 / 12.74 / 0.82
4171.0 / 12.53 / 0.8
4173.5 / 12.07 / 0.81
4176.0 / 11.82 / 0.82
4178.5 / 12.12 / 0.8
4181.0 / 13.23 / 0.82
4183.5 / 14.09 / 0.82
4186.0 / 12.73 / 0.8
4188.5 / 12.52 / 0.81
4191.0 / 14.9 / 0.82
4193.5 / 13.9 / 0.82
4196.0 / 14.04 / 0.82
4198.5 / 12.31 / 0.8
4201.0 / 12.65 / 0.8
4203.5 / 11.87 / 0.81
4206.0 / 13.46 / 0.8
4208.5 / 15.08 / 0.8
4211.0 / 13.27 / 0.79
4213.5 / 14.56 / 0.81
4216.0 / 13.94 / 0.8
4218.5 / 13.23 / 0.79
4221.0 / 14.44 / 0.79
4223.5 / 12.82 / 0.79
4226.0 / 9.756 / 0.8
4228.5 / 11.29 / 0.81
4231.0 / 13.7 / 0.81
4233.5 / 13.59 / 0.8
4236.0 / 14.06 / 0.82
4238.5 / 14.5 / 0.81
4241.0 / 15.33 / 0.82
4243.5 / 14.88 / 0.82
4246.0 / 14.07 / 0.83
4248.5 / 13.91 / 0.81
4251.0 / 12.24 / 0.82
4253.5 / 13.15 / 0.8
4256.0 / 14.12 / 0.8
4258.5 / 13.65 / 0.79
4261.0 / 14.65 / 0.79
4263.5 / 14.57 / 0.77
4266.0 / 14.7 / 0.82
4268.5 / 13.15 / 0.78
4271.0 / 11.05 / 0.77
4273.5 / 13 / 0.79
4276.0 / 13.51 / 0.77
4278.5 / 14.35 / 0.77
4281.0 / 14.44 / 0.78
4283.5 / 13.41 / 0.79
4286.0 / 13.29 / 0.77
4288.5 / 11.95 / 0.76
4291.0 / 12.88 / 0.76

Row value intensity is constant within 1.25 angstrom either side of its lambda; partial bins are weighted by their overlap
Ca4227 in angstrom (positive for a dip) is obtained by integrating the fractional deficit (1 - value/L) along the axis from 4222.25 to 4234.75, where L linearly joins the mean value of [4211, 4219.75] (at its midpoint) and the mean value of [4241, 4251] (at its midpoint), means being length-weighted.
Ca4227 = 1.6 angstrom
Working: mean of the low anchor 13.8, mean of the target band 12.2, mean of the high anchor 14.2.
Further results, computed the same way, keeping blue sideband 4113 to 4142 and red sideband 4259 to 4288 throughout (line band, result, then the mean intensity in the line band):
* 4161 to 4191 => 1.92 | 12.8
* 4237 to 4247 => -0.79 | 14.7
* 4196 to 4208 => 0.67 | 12.9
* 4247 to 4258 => 0.18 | 13.4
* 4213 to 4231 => 1.03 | 12.8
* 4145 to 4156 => 1.17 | 12.2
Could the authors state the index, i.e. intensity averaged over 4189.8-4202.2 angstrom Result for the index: 13.6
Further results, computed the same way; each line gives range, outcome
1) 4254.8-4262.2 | 14.1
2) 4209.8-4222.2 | 13.9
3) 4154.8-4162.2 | 13.4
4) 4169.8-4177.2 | 12.1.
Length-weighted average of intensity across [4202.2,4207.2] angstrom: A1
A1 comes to 12.7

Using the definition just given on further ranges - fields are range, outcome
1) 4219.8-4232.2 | 12.4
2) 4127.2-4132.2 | 13.7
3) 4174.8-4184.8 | 12.8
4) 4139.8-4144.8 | 12.8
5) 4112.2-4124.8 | 13.8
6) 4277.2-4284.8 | 14.1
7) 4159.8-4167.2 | 12.9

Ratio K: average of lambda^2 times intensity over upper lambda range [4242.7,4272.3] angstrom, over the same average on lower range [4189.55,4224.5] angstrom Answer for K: 1.03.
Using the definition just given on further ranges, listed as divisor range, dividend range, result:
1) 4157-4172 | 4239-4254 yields 1.13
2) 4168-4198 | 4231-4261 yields 1.10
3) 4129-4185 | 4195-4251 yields 1.09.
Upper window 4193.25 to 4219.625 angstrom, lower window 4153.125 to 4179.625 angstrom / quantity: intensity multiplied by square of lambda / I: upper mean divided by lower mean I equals 1.08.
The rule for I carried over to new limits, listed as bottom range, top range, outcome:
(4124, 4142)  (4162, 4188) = 0.95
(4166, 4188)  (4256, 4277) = 1.11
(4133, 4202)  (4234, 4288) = 1.12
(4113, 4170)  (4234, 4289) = 1.11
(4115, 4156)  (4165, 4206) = 1.01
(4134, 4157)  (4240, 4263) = 1.16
